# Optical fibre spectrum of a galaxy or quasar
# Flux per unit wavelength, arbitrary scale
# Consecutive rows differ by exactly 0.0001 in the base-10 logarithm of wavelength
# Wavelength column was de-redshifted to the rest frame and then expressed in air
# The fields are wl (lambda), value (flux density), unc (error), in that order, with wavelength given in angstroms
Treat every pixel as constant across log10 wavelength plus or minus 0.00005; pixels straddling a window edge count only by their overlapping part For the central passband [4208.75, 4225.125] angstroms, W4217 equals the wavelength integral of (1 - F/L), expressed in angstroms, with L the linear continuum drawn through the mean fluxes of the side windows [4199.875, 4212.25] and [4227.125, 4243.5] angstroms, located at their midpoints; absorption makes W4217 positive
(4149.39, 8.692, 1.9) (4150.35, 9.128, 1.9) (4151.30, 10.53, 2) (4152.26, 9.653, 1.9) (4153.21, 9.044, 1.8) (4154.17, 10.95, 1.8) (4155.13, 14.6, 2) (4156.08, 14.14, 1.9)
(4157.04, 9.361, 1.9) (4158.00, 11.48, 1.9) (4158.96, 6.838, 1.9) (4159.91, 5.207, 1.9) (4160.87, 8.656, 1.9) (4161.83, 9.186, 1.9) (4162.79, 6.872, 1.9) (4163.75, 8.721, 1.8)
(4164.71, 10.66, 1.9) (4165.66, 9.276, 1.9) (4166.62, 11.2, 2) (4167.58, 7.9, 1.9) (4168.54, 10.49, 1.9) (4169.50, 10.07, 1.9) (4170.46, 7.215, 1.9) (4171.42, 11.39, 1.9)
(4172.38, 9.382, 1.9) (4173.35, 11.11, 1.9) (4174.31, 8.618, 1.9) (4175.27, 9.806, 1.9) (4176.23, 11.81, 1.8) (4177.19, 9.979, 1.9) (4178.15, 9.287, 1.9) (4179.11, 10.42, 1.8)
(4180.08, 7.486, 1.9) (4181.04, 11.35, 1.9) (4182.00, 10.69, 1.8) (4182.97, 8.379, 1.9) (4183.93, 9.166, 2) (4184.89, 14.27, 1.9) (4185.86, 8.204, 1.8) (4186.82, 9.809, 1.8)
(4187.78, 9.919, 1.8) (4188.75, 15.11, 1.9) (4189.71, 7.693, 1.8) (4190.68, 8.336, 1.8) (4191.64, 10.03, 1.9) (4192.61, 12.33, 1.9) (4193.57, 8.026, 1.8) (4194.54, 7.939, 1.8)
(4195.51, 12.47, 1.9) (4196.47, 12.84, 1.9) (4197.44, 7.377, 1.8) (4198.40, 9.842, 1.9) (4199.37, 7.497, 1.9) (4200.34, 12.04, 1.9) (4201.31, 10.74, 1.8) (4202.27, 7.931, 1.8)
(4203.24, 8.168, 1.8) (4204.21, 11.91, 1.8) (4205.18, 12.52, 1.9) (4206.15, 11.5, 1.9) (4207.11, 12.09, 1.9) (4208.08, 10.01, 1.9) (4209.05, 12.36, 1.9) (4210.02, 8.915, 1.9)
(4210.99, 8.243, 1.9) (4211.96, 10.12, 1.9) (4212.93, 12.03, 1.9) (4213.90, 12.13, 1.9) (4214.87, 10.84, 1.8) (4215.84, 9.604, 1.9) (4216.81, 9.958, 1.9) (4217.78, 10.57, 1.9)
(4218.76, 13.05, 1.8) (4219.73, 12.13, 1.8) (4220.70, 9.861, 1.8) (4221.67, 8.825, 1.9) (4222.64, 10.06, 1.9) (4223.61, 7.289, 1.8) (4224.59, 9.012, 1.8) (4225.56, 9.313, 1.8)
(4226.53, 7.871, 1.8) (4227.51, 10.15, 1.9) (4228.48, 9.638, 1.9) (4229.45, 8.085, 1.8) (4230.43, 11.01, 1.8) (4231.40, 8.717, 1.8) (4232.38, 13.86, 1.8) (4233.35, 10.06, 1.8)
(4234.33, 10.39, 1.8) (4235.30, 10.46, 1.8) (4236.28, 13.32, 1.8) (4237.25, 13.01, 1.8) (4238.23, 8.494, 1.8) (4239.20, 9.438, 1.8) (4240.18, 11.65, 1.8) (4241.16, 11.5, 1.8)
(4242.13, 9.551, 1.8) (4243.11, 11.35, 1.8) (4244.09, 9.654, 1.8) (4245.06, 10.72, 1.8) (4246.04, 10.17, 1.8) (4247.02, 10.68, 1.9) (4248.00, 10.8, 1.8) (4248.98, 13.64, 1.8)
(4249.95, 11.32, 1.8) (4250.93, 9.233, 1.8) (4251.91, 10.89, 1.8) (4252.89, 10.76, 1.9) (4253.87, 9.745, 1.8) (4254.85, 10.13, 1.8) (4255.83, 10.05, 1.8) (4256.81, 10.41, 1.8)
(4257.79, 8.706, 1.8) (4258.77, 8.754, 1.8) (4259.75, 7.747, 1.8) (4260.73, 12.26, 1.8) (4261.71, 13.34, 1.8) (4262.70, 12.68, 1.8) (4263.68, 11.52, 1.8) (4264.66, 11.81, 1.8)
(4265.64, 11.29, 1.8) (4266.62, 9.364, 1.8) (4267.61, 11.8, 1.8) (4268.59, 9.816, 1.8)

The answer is 0.4 angstroms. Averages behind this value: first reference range 10.5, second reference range 10.6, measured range 10.3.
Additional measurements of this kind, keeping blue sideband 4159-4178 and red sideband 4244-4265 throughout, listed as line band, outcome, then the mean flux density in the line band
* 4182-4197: -1.0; 10.3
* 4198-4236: -0.6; 10.2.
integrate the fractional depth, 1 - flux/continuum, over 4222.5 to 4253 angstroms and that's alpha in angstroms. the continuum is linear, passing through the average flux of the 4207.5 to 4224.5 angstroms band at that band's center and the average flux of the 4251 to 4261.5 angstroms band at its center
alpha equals -0.7 angstroms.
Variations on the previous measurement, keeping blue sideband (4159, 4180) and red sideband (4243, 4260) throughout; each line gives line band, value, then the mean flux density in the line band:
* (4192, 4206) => -0.7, 10.1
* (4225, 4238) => -0.5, 10.4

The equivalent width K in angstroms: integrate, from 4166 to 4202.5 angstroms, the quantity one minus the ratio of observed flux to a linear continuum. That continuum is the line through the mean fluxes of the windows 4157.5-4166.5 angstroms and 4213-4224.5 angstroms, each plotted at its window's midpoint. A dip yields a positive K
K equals -2.48 angstroms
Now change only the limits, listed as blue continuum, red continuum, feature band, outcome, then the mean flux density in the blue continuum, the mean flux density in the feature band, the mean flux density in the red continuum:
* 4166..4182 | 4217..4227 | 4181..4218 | -1.83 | 9.86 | 10.3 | 9.81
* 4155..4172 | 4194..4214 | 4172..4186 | -0.28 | 9.53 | 10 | 10.4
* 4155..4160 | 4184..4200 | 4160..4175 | 1.47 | 10.4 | 9.28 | 10.1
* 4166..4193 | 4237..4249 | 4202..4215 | -0.43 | 10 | 10.7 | 10.7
